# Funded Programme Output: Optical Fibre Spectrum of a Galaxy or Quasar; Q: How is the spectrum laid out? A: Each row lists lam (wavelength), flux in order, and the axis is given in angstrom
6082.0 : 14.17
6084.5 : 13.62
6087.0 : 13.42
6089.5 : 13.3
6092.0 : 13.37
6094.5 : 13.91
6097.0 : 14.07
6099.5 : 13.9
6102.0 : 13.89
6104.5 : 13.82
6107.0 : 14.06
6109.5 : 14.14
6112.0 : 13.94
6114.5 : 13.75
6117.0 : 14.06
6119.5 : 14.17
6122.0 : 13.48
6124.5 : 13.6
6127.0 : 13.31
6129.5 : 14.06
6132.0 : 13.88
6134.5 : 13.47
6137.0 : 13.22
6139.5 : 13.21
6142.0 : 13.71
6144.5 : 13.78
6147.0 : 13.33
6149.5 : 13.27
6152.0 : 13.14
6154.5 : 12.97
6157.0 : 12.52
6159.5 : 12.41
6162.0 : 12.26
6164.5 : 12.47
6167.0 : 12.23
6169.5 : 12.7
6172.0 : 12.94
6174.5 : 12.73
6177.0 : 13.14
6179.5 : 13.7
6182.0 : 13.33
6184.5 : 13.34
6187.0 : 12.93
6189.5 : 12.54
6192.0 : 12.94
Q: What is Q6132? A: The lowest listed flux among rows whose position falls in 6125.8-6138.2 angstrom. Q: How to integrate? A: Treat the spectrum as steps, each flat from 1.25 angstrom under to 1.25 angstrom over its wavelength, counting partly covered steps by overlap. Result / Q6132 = 13.22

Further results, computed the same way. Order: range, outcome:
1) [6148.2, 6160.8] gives 12.41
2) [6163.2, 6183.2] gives 12.23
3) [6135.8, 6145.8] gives 13.21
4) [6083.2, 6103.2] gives 13.3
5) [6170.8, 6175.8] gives 12.73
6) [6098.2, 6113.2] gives 13.82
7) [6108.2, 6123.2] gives 13.48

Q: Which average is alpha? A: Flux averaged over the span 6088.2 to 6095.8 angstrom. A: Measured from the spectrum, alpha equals 13.5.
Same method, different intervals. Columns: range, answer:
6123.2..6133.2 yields 13.7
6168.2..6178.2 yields 12.9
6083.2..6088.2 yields 13.5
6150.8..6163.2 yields 12.7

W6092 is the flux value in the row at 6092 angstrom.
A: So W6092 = 13.37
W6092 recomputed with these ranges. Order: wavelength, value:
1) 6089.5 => 13.3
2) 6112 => 13.94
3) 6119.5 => 14.17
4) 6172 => 12.94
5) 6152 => 13.14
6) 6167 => 12.23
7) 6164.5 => 12.47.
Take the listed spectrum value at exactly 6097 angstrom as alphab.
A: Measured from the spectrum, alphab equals 14.07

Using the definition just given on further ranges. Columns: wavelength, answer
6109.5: 14.14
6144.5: 13.78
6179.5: 13.7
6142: 13.71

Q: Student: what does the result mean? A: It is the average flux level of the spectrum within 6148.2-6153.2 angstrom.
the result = 13.2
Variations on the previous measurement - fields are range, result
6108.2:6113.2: 14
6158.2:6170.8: 12.4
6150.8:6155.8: 13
